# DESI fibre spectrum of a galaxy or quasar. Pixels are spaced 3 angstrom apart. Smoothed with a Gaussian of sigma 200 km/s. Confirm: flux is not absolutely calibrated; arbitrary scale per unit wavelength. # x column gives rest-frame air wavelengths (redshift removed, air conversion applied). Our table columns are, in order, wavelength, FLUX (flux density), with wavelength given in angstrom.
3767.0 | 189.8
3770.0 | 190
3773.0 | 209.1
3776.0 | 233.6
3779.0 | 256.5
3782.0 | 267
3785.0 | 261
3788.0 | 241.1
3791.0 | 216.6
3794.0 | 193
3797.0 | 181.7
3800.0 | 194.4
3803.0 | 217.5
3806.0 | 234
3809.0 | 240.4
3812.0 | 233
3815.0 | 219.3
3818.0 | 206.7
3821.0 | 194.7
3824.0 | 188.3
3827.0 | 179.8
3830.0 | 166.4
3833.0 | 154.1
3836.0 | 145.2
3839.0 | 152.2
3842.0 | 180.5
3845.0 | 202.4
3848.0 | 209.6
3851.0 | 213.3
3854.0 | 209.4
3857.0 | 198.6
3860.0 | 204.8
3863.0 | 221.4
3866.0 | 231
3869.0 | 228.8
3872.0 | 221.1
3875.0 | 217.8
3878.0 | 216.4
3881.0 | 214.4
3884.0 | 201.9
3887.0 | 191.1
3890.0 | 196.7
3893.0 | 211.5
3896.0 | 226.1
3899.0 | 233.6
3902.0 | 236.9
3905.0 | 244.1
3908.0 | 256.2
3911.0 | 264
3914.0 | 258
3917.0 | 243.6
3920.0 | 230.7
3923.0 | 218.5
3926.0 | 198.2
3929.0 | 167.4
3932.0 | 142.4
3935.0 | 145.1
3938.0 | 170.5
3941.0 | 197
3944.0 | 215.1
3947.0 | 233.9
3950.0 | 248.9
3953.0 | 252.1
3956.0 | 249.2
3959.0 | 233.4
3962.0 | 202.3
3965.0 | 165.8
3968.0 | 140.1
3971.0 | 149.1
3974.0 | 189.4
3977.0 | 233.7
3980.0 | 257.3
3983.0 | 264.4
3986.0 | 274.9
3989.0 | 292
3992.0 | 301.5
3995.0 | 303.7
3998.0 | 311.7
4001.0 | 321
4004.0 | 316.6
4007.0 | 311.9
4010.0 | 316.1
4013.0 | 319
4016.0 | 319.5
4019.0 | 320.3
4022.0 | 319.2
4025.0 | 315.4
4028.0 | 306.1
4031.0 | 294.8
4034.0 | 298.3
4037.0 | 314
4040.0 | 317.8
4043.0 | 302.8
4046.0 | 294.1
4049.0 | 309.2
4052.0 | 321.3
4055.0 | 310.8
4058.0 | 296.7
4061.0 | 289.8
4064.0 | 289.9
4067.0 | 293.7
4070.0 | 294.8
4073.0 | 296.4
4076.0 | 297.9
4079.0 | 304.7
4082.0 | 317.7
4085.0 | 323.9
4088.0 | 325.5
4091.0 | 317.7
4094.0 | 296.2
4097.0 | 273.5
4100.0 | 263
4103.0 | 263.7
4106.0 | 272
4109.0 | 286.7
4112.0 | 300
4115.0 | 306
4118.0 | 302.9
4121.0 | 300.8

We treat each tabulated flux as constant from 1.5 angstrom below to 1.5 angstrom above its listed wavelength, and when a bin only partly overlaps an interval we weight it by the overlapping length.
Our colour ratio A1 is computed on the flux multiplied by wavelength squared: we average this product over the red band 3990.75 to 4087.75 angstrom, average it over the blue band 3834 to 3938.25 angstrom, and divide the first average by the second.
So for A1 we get 1.6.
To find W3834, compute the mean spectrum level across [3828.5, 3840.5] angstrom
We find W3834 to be 154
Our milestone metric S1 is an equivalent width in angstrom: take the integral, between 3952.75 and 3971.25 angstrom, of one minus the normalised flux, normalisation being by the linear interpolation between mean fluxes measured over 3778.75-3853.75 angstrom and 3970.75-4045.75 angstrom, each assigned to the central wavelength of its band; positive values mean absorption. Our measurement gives 5.0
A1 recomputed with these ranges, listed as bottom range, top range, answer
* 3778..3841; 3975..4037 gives 1.61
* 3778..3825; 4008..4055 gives 1.58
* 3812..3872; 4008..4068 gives 1.73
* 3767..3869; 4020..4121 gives 1.65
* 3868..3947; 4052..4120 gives 1.52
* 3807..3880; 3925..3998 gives 1.16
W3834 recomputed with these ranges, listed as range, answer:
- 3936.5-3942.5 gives 184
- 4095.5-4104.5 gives 267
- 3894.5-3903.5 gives 232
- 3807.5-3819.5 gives 225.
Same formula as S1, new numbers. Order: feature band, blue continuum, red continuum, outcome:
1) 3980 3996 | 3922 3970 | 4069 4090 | -3.5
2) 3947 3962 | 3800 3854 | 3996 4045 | 1.8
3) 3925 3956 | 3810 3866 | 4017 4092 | 6.1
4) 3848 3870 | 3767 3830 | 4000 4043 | 2.5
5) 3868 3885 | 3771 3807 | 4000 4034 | 2.8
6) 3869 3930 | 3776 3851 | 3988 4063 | 6.1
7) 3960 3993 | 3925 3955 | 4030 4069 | 1.5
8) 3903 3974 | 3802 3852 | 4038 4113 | 9.2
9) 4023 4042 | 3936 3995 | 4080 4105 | -3.2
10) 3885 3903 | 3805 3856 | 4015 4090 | 1.0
